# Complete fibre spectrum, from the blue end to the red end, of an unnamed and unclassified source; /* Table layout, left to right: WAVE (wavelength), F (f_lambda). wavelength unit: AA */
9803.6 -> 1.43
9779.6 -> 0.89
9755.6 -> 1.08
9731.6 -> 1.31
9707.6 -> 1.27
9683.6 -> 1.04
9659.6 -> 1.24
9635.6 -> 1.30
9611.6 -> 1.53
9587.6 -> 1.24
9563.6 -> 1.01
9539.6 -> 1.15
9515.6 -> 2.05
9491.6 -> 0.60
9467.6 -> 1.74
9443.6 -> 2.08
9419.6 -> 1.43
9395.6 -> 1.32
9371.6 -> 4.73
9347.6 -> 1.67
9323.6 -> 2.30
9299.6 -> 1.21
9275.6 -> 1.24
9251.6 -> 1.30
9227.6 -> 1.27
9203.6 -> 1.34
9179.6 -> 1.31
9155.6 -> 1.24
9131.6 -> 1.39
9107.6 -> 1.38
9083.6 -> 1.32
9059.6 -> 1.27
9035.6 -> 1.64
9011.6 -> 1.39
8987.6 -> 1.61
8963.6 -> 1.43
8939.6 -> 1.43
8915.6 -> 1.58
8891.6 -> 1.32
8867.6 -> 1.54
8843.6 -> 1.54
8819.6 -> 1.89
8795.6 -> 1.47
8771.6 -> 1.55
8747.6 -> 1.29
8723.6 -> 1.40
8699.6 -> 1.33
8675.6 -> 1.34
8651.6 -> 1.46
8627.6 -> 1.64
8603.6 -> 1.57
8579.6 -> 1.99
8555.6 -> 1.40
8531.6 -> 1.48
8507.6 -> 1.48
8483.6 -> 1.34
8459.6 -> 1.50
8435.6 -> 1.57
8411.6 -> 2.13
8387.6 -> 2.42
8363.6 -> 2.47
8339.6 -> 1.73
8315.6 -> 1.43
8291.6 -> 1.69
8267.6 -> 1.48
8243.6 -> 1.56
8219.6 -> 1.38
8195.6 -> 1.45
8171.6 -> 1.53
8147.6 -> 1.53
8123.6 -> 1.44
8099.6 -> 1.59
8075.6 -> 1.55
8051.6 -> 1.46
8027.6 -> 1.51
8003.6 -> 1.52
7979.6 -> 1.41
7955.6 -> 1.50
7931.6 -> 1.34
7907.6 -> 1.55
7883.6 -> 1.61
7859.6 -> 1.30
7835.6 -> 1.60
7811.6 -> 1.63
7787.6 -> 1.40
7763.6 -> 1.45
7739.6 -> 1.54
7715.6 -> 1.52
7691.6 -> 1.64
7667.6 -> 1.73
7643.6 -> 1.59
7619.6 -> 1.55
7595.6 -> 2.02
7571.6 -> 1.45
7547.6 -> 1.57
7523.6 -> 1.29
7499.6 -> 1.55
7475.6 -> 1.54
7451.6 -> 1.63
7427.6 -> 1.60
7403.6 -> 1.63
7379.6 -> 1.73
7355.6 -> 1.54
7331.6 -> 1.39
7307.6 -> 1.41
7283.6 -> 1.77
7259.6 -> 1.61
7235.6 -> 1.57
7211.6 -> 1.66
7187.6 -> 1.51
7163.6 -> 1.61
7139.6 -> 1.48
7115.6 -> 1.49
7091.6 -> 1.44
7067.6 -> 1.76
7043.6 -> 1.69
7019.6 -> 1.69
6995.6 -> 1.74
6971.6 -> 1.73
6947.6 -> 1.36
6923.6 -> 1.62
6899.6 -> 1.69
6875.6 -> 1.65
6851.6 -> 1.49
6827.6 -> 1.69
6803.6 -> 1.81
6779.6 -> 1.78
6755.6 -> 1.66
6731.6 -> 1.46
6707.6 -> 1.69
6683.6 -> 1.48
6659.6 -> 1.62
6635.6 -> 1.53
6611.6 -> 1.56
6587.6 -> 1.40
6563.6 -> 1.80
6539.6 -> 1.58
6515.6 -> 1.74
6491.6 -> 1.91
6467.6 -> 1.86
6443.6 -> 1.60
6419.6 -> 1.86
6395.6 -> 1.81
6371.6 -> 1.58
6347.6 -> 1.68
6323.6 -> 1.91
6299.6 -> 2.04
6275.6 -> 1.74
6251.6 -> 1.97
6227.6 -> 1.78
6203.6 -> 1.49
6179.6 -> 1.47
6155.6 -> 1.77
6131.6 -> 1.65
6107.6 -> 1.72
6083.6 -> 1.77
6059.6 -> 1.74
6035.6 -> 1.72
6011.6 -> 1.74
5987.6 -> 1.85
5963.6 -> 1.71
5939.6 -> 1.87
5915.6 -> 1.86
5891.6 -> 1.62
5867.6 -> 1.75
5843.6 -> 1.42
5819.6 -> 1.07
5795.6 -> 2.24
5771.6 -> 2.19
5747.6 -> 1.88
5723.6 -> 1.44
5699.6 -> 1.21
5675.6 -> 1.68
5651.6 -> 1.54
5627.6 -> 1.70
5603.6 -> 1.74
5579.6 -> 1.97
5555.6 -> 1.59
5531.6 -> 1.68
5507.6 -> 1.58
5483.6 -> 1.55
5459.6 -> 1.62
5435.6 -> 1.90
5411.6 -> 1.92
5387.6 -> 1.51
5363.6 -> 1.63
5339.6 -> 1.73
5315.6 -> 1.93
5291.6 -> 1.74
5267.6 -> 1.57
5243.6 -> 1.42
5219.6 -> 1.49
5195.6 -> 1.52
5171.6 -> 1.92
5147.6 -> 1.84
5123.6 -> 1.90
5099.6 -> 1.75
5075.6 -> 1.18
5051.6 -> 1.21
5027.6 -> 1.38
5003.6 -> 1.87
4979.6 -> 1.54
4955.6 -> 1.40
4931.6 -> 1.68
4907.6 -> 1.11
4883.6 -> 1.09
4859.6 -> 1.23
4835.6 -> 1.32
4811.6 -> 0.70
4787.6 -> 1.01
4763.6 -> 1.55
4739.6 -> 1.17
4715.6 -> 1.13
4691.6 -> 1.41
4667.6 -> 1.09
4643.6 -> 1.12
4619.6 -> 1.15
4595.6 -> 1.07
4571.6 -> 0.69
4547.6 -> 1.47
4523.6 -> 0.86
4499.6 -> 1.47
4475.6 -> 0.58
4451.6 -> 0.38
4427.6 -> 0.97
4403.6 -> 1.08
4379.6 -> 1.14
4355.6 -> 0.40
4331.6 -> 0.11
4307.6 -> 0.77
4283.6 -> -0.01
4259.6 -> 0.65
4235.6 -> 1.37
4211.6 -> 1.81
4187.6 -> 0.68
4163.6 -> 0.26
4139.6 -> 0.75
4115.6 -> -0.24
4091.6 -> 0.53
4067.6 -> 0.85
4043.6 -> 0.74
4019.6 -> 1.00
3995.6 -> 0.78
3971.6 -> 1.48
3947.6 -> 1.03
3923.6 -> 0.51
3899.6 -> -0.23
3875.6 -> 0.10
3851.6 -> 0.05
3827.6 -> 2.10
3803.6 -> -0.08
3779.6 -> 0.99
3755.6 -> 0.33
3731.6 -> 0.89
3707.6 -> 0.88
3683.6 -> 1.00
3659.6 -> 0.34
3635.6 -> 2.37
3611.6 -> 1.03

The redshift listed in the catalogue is 0.276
